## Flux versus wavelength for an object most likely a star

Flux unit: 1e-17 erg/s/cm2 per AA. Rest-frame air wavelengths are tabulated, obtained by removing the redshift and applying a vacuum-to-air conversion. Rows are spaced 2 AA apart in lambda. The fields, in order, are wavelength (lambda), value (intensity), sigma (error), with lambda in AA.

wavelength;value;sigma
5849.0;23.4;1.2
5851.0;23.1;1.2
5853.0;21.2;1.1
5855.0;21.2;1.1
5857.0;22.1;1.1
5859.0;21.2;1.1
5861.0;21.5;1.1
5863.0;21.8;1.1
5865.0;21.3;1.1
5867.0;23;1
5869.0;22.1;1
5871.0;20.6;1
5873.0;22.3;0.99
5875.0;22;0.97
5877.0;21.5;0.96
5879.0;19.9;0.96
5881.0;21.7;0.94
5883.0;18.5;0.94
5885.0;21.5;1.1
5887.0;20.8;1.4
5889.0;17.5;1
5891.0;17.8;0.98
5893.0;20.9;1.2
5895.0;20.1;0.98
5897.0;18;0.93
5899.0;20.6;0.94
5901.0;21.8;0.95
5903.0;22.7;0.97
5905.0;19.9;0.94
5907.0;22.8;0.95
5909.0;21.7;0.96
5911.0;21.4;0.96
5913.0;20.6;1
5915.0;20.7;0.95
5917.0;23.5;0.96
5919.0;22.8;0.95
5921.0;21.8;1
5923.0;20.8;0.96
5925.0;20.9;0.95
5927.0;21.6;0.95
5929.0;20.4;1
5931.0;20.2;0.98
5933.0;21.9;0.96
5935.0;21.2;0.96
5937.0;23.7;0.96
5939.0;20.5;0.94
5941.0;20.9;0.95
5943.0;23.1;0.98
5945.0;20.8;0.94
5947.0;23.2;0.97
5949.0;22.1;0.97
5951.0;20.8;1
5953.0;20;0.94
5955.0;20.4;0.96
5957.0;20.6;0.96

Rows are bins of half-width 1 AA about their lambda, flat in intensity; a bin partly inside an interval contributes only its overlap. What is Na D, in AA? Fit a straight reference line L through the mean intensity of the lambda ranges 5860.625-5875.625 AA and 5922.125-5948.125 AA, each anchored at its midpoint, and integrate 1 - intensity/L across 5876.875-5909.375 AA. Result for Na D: 1.9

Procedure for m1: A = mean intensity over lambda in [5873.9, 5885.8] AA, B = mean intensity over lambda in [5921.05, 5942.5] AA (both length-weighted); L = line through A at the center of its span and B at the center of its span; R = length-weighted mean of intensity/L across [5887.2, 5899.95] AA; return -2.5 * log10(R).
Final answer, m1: 0.09 mag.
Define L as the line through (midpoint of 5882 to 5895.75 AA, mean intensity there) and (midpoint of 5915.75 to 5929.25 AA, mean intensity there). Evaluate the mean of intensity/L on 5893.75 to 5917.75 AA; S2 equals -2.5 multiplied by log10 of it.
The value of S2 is -0.02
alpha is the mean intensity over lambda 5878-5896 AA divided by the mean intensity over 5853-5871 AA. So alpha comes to 0.9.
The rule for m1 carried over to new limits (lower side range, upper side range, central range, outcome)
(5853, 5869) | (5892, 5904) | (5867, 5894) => 0.028 mag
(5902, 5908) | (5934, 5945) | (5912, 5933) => 0.022 mag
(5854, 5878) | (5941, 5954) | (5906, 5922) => -0.013 mag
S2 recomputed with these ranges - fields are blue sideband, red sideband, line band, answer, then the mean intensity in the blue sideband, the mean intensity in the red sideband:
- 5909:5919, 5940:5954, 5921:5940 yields 0.02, 21.7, 21.6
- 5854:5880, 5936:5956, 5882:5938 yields 0.03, 21.6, 21.6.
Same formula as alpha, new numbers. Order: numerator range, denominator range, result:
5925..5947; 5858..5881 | 1.00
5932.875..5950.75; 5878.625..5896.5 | 1.11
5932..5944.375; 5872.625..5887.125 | 1.04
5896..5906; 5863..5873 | 0.94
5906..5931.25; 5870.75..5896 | 1.06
